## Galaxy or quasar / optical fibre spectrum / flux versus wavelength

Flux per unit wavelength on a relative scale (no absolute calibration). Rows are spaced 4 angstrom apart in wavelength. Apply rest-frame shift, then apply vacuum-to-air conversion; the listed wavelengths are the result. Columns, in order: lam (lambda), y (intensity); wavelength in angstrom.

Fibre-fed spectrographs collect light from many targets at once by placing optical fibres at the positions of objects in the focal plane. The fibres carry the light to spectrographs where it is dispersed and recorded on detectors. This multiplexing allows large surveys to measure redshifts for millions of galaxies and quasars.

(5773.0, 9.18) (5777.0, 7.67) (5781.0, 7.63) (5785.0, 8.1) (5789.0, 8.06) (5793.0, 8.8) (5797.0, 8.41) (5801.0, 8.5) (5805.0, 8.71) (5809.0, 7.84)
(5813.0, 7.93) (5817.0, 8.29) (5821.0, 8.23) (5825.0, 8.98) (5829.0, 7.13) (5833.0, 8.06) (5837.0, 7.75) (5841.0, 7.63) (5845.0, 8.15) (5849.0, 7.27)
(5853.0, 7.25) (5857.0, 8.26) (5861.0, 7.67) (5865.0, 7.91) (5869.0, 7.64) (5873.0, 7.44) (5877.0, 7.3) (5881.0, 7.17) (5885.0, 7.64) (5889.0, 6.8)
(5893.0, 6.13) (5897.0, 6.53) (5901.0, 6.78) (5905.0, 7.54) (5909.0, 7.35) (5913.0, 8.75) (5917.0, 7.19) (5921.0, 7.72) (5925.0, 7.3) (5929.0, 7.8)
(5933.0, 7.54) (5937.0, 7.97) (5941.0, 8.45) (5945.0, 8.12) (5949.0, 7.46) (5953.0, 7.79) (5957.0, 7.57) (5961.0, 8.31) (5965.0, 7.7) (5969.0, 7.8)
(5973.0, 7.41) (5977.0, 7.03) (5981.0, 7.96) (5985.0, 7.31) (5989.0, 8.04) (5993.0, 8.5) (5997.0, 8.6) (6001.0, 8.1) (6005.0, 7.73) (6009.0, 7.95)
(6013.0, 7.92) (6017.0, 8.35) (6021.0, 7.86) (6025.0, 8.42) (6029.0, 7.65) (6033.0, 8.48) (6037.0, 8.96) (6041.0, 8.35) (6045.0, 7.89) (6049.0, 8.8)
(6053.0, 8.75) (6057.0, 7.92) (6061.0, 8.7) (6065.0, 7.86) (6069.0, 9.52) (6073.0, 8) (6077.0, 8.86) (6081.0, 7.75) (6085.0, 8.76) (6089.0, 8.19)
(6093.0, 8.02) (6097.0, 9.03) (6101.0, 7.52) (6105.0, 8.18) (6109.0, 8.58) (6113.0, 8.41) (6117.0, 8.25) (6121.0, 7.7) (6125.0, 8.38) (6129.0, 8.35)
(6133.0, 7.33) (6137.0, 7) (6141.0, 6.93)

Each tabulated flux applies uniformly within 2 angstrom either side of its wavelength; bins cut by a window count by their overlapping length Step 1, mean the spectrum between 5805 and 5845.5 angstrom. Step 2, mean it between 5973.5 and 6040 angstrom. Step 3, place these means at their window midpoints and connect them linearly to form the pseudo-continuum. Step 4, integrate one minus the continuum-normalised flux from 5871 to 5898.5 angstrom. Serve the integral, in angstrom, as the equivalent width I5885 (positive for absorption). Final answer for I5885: 3.5 angstrom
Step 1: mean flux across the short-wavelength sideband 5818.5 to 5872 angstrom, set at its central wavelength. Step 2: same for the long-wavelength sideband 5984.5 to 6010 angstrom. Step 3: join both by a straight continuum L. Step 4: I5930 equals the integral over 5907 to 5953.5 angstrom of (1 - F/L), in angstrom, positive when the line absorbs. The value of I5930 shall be 1.08 angstrom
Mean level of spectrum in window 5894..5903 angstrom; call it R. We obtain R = 6.6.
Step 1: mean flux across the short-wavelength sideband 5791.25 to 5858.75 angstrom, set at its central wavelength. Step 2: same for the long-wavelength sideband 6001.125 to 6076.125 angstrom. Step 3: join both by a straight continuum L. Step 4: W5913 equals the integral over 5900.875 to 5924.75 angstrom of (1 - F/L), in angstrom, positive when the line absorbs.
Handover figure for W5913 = 1.64 angstrom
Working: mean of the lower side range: 8.07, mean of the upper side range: 8.29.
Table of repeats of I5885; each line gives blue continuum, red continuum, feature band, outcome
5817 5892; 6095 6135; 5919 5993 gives 1.05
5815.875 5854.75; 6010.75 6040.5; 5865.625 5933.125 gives 5.55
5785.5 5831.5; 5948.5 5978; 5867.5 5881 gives 1.00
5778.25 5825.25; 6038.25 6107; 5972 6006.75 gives 1.94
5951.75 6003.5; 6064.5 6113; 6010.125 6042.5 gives -0.63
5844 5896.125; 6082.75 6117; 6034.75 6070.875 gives -1.72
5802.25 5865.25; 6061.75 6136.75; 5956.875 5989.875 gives 1.73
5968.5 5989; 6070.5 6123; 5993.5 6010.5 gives -1.02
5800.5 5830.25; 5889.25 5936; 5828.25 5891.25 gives 1.92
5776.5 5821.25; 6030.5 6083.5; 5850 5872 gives 1.45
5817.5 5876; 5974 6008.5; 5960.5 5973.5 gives 0.15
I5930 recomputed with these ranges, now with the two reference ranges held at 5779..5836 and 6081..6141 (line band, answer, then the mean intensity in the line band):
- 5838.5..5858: 1.2 angstrom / 7.68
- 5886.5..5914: 3.6 angstrom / 7.08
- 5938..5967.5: 0.8 angstrom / 7.91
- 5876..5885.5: 1.0 angstrom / 7.33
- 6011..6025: 0.0 angstrom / 8.1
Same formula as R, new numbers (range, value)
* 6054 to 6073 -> 8.46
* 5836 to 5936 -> 7.46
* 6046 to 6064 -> 8.47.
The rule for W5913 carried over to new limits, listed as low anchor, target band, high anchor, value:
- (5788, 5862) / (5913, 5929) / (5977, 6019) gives 0.8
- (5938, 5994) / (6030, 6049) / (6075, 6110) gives -0.7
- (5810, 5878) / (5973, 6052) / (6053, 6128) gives 0.7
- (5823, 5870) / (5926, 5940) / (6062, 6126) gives 0.4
